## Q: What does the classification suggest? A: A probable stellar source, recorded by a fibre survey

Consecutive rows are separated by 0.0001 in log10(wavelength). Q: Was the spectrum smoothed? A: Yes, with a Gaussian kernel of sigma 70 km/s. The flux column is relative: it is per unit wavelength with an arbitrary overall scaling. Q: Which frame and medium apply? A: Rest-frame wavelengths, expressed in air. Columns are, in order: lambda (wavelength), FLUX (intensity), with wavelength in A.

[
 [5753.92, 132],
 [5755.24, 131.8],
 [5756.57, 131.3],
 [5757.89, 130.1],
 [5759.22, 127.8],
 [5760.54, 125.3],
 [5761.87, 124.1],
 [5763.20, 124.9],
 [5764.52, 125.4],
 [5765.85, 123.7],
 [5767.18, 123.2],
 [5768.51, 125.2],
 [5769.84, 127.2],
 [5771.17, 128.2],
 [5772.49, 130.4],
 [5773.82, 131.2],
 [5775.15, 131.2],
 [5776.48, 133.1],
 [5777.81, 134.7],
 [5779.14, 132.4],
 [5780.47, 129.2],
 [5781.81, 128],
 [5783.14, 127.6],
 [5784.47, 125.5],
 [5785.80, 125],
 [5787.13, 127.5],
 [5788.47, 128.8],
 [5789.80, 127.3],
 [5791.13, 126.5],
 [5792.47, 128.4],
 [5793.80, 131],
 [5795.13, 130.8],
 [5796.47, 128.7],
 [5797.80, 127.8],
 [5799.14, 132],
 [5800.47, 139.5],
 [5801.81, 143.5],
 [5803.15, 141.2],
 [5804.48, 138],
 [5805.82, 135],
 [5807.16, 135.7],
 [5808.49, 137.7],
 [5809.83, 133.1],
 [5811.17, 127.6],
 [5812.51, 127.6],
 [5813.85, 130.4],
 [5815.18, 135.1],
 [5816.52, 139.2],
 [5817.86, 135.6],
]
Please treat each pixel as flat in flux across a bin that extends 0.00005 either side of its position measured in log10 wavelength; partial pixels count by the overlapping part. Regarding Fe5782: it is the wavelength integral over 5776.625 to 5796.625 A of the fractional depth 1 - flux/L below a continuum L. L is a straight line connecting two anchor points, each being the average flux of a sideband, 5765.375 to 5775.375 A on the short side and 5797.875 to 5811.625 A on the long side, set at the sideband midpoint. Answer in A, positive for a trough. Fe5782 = 0.40 A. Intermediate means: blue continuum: 127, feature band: 129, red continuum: 136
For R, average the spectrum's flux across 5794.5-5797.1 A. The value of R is 129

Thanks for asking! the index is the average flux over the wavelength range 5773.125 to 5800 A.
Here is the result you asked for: 129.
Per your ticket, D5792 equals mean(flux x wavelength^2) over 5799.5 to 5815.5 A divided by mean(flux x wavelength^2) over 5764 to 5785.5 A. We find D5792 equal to 1.1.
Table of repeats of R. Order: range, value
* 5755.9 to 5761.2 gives 129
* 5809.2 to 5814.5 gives 130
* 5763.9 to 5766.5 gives 124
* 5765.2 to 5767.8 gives 123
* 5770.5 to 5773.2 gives 130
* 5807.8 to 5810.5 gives 136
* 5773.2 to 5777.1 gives 132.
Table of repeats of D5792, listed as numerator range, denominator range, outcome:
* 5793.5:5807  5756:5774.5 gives 1.07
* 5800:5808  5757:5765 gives 1.11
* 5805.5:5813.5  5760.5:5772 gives 1.07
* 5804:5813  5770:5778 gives 1.03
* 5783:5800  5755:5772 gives 1.02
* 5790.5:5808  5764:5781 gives 1.05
